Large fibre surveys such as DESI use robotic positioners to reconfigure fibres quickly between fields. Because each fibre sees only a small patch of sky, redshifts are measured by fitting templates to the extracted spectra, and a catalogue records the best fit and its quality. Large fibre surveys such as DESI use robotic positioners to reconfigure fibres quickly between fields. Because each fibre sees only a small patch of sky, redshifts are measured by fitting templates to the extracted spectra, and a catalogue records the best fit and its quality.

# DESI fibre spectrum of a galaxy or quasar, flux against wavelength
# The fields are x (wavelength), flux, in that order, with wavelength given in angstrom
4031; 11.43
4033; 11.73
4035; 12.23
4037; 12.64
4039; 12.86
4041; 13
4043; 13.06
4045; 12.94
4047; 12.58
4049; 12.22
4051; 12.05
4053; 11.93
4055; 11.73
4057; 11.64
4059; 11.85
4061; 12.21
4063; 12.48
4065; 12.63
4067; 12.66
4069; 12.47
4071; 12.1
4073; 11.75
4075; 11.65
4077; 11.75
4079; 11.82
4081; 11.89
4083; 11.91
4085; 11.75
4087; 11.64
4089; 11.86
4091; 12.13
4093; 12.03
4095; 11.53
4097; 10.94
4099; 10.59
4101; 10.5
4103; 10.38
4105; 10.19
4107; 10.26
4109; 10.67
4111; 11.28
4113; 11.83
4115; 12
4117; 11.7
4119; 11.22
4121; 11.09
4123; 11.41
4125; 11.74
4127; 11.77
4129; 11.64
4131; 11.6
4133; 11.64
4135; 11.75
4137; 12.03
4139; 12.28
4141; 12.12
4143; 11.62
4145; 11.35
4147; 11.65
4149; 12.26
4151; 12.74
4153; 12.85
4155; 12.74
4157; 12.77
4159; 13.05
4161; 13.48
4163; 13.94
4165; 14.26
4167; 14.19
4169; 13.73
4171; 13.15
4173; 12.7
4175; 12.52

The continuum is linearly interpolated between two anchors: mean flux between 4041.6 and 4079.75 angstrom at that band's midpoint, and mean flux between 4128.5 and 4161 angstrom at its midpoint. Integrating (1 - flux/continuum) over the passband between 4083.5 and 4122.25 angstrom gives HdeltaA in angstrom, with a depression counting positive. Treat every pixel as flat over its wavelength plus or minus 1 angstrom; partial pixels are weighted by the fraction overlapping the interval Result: 2.98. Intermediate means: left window 12.2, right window 12.2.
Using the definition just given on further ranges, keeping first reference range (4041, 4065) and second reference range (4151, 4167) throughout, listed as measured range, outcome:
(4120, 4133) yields 1.46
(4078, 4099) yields 1.56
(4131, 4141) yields 0.90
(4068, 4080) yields 0.55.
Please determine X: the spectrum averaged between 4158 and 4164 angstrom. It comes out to 13.5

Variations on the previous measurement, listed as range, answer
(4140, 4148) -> 11.7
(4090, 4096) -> 11.9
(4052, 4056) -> 11.8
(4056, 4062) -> 11.9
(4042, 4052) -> 12.6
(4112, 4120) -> 11.7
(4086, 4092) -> 11.9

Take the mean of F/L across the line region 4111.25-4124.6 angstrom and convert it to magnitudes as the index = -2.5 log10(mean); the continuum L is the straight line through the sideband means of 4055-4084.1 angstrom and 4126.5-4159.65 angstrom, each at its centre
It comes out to 0.05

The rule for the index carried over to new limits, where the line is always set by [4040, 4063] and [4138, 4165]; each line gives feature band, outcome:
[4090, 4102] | 0.10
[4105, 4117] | 0.12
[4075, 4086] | 0.05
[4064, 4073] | 0.00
